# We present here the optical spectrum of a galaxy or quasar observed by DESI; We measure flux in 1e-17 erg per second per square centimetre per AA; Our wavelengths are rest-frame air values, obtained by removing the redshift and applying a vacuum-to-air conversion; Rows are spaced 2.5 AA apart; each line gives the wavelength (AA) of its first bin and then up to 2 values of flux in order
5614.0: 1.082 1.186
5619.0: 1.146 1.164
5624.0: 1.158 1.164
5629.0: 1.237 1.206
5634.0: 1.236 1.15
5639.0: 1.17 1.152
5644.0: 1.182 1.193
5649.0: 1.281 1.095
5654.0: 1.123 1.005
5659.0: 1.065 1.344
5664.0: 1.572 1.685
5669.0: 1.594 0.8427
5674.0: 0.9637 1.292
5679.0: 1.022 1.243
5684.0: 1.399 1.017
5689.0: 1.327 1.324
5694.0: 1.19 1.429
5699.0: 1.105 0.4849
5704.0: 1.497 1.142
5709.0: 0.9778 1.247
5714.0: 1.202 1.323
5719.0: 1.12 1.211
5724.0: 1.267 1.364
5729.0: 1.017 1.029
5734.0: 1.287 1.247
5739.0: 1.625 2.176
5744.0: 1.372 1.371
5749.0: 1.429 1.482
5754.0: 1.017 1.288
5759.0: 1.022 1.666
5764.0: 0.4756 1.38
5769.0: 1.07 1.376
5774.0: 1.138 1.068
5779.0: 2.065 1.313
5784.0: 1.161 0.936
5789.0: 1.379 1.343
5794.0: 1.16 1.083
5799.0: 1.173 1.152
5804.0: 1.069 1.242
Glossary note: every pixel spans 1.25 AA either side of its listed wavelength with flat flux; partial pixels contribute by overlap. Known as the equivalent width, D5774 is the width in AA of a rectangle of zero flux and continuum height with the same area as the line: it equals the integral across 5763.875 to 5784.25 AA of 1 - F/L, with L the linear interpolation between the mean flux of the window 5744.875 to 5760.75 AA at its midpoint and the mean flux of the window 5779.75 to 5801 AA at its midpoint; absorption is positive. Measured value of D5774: -0.5 AA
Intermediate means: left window 1.28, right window 1.21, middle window 1.27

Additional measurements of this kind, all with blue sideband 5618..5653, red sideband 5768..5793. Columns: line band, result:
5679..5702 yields 0.7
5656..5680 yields -0.9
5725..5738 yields 0.5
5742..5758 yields -1.2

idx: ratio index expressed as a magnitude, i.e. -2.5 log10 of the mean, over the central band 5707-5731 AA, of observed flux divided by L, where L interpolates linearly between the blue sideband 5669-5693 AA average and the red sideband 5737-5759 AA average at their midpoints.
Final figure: 0.12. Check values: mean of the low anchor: 1.18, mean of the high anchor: 1.44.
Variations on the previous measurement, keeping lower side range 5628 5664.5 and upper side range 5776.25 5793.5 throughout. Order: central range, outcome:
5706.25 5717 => 0.078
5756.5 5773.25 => 0.121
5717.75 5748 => -0.050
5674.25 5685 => 0.015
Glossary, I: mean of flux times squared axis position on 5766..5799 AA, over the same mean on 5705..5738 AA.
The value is 1.08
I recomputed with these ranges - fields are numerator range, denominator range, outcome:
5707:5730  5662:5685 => 0.94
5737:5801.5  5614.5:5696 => 1.12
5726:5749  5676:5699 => 1.14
